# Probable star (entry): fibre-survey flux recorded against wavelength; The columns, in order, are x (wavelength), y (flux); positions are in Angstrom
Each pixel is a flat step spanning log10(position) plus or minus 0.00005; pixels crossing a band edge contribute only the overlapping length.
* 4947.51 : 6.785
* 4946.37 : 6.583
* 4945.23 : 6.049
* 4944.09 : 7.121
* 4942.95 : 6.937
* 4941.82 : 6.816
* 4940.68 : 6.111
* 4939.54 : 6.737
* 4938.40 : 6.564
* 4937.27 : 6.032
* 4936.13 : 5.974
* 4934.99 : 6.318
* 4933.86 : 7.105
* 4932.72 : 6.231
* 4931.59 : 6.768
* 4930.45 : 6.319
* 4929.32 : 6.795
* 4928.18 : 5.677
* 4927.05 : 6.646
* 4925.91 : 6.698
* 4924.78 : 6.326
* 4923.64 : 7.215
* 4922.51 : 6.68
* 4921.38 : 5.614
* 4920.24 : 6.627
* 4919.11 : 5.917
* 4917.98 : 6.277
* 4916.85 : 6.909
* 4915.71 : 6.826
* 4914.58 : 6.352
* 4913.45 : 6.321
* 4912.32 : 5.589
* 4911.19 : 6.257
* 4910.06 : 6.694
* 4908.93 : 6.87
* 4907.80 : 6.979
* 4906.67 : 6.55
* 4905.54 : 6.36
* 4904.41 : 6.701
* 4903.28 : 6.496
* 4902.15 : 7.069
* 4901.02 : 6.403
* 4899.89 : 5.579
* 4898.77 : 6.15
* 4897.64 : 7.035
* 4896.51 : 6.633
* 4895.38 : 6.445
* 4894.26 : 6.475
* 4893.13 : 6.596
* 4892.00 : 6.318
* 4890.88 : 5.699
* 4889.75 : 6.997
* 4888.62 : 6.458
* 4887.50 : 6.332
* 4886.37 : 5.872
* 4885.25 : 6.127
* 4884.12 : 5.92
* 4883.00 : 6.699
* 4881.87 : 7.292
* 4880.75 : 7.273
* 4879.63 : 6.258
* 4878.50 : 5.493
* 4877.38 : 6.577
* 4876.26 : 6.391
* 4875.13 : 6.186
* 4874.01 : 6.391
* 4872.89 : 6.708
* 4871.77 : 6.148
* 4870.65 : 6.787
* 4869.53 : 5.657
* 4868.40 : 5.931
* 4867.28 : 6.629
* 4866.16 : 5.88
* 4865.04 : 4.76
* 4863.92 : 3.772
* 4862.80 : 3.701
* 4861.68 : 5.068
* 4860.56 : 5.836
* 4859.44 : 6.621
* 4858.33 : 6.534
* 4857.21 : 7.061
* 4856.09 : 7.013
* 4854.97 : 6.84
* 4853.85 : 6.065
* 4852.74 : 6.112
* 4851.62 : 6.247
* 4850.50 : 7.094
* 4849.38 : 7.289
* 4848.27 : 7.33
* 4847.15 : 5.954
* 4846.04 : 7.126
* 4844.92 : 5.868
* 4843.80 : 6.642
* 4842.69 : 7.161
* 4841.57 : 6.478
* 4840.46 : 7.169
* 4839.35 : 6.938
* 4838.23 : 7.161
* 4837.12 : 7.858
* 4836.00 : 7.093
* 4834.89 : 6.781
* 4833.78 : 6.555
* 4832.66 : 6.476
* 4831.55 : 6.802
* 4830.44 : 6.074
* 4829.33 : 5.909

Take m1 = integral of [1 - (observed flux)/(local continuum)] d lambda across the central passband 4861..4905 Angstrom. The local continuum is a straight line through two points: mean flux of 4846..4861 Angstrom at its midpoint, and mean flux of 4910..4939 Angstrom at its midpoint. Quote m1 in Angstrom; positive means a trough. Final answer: 2.5 Angstrom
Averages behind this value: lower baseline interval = 6.64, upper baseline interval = 6.41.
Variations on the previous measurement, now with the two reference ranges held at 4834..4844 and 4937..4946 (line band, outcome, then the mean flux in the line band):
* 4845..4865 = 2.3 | 6.17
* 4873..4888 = 1.0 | 6.38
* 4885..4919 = 1.5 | 6.44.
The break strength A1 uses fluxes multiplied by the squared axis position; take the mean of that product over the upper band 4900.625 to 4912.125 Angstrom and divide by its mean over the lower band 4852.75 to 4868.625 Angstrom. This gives 1.2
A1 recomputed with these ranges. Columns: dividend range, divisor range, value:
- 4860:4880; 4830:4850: 0.86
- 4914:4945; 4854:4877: 1.11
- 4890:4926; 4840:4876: 1.06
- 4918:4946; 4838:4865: 1.06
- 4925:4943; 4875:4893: 1.04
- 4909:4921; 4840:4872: 1.05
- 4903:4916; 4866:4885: 1.03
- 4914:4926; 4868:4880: 1.06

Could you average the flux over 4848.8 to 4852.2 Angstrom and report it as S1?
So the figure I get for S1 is 6.87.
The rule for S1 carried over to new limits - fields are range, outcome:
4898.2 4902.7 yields 6.3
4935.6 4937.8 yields 5.99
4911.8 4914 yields 5.96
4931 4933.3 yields 6.49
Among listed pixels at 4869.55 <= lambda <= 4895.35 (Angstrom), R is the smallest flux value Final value 5.493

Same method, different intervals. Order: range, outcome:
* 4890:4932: 5.579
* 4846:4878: 3.701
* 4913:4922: 5.614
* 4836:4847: 5.868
